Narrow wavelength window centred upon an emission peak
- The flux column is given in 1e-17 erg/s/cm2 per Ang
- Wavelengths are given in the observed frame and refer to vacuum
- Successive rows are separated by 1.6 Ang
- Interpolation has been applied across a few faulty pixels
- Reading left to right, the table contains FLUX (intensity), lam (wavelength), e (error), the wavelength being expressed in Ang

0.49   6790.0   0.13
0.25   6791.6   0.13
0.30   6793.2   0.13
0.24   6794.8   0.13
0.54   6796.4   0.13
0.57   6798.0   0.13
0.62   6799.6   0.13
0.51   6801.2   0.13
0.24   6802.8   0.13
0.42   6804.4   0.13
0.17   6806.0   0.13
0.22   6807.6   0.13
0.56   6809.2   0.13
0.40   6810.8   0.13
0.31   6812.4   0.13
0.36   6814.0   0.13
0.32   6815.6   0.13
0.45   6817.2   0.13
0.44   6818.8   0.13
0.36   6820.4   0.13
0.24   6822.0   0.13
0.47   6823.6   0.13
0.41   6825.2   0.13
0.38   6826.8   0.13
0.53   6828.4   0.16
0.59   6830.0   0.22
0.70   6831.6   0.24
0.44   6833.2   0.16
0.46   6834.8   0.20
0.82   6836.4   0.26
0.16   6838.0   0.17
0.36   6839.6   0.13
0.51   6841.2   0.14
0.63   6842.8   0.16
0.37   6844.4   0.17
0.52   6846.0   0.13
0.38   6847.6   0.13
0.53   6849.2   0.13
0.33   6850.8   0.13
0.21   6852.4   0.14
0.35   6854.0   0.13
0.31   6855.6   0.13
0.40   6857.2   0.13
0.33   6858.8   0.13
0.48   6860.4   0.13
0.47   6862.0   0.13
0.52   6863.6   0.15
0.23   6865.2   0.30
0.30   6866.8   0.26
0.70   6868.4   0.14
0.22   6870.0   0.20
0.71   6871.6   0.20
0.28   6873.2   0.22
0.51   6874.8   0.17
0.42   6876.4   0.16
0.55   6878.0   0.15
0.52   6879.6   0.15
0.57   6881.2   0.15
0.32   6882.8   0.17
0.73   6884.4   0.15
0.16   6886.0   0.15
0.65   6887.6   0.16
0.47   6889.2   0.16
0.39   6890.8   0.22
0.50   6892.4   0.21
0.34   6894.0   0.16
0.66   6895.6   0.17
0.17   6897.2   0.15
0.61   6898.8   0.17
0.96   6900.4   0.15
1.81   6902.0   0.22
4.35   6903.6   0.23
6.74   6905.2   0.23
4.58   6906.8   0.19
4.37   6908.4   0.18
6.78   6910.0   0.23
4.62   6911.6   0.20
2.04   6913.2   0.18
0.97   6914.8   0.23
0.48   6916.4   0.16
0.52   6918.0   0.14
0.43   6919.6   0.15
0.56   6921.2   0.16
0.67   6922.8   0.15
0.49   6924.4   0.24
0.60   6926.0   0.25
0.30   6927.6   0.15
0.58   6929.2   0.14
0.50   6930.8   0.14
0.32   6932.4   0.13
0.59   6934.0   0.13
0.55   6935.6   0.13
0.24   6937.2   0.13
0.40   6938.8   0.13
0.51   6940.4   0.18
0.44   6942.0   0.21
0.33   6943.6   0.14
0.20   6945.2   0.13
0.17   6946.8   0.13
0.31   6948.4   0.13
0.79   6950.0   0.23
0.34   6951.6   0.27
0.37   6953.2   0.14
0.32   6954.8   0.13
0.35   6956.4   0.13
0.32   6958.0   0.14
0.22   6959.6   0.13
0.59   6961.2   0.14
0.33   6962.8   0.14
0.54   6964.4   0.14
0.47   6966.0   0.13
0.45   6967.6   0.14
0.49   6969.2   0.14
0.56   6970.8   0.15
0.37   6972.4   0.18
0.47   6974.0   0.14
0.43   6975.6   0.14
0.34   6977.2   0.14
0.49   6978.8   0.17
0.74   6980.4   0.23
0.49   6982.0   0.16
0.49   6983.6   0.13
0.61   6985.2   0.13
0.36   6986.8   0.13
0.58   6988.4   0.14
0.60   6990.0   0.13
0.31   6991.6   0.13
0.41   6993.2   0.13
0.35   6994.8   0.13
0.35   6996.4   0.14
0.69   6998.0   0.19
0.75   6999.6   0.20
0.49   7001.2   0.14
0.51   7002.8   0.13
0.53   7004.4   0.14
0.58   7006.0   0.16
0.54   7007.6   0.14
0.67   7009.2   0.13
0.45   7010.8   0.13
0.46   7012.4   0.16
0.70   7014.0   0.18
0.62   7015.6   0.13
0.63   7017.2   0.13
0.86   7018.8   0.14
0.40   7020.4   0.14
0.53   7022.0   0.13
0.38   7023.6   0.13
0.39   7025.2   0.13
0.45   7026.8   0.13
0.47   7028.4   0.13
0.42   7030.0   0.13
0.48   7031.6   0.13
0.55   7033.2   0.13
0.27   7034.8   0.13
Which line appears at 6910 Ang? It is [O II]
